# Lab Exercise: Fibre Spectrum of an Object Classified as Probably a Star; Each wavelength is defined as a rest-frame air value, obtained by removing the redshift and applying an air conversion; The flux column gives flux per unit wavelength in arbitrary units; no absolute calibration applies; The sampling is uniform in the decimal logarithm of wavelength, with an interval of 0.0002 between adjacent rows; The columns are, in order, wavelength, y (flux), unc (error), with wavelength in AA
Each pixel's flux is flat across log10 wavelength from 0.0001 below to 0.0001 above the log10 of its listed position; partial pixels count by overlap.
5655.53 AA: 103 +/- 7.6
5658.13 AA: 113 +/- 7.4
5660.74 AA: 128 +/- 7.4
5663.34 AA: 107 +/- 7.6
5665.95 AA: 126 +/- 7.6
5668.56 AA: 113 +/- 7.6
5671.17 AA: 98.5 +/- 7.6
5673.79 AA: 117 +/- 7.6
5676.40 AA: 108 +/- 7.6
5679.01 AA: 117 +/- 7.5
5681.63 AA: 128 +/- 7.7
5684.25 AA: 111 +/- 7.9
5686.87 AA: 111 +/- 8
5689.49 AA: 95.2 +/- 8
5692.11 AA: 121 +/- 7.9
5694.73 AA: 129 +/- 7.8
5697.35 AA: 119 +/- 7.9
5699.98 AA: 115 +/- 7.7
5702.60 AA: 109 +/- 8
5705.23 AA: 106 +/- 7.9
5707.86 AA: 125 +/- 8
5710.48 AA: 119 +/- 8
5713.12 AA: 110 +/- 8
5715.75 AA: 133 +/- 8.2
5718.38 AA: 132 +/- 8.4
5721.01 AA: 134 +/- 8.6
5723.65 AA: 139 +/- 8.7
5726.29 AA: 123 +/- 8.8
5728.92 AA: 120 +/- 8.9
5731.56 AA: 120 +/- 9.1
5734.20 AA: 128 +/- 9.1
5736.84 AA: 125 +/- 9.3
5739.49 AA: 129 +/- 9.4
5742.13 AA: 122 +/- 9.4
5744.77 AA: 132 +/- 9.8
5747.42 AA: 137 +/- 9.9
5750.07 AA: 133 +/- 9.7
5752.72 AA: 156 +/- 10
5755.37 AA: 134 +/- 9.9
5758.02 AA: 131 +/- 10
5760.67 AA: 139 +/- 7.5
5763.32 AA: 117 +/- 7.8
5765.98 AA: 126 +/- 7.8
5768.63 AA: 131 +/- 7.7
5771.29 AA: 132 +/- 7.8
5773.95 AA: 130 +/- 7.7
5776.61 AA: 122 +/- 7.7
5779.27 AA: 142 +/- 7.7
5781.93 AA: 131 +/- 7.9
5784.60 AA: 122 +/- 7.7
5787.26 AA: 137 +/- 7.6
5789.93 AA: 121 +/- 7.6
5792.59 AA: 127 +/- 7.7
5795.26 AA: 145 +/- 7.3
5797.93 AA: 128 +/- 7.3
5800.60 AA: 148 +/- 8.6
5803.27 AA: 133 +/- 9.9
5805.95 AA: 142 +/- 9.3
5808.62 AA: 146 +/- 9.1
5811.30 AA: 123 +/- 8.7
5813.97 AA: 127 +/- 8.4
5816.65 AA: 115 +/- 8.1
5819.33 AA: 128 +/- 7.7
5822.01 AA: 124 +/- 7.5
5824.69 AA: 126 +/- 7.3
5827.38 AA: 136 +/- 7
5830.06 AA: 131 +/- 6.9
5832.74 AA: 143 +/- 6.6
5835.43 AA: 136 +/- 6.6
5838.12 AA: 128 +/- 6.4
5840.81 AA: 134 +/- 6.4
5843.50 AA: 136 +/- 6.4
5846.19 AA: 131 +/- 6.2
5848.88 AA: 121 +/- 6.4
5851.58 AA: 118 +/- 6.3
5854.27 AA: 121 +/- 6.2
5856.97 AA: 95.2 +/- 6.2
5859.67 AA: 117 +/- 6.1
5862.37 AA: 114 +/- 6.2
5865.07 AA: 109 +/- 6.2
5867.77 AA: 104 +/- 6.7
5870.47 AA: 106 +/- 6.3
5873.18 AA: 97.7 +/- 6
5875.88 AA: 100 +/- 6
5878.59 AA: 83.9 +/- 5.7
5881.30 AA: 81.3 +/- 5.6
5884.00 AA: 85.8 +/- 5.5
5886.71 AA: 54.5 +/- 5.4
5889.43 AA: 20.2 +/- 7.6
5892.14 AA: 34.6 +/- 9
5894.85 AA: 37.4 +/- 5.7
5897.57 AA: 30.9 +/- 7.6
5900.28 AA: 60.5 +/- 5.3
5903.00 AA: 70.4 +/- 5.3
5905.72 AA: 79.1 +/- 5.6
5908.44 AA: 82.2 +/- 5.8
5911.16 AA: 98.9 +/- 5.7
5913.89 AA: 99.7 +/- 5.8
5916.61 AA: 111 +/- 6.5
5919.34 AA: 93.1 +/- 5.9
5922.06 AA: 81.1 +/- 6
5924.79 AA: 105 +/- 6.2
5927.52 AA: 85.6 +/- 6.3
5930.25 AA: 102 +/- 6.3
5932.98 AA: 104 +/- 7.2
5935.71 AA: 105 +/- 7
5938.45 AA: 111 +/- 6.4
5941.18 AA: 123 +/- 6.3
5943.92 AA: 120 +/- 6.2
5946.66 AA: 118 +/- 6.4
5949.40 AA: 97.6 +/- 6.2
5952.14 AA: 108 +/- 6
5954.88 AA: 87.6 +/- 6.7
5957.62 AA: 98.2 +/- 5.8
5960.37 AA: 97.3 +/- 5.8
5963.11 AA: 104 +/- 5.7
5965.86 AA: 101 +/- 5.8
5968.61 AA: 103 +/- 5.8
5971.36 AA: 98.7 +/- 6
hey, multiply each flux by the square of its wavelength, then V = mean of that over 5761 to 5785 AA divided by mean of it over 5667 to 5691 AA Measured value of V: 1.2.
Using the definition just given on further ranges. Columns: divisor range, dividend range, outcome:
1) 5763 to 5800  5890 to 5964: 0.73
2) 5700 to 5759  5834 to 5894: 0.83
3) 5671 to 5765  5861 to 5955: 0.77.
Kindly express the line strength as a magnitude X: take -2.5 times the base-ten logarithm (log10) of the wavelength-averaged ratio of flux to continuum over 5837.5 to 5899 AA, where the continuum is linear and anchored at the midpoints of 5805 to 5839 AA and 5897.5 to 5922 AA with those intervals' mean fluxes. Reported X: 0.16 mag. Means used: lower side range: 131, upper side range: 83.3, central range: 93.4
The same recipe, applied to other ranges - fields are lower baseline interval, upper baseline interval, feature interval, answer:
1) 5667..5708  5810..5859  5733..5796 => -0.09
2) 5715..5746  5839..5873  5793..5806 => -0.14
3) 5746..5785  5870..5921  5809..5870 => -0.24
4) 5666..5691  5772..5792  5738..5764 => -0.08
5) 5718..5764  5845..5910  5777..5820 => -0.18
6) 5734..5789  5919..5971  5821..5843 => -0.11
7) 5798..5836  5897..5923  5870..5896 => 0.38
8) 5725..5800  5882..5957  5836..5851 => -0.21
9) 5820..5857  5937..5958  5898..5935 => 0.27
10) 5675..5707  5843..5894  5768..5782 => -0.24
